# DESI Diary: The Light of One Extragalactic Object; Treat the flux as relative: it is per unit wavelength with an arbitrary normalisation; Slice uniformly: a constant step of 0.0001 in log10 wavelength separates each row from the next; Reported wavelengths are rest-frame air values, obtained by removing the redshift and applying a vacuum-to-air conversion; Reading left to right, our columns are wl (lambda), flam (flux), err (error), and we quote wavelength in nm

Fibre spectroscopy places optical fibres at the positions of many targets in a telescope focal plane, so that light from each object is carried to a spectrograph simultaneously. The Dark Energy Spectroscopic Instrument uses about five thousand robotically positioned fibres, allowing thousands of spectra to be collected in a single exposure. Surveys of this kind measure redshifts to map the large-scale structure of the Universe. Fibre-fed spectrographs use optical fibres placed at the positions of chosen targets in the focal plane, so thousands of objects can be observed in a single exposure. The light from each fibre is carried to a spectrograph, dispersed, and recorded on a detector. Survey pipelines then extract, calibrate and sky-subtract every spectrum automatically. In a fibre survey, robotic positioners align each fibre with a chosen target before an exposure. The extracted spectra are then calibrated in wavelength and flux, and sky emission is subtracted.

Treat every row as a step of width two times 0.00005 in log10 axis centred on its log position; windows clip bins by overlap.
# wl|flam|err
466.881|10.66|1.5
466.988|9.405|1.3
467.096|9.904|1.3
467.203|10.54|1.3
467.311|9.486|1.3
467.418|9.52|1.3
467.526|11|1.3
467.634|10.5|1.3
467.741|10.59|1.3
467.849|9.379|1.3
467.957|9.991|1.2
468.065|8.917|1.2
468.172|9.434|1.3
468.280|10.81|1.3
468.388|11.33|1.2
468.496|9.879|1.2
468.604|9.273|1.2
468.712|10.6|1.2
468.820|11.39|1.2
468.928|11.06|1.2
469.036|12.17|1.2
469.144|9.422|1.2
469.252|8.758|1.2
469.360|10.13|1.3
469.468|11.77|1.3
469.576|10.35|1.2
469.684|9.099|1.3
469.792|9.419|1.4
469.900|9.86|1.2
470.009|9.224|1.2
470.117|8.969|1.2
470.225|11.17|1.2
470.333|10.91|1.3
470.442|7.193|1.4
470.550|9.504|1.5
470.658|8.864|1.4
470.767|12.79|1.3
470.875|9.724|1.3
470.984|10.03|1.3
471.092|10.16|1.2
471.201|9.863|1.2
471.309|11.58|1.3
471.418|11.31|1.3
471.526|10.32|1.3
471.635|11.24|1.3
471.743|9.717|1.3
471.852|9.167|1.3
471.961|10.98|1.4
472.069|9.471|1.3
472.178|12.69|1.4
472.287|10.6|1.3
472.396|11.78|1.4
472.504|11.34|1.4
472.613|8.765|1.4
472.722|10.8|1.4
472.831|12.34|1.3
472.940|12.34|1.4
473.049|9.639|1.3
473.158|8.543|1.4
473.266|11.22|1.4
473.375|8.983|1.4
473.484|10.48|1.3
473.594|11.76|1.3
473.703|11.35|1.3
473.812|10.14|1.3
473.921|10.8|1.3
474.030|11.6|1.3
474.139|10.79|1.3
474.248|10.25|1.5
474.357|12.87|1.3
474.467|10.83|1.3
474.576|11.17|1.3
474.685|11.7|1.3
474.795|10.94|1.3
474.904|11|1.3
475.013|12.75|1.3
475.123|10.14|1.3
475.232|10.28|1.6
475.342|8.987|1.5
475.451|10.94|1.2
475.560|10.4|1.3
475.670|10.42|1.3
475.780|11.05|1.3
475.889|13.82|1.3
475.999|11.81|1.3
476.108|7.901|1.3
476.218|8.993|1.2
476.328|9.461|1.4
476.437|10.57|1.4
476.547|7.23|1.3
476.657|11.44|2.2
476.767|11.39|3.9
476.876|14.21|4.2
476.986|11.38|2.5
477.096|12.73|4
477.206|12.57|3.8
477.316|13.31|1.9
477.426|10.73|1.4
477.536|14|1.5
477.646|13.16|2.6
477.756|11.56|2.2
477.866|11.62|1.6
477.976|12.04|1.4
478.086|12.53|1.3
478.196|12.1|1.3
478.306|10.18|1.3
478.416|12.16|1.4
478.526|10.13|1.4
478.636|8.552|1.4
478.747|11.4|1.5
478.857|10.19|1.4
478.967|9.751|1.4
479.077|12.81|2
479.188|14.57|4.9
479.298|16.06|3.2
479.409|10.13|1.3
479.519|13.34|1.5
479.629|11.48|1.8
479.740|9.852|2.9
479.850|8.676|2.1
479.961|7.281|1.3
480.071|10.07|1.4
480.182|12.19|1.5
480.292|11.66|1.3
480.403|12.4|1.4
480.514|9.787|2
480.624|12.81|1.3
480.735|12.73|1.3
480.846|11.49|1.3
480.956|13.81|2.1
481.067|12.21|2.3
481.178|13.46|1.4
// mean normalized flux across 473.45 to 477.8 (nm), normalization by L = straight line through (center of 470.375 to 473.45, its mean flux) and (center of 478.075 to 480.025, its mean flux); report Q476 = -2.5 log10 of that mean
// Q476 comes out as -0.038 mag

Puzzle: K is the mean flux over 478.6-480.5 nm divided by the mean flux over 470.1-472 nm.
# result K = 1.1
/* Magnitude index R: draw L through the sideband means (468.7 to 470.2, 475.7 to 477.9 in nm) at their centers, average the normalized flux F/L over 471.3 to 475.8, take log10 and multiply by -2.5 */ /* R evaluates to 0.01 mag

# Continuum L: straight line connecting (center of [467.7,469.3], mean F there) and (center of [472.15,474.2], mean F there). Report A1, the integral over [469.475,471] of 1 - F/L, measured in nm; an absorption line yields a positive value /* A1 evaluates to 0.085 nm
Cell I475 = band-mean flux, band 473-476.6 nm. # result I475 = 10.6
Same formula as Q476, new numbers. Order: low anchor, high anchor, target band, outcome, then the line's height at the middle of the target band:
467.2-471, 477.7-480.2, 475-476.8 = 0.051 mag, 10.9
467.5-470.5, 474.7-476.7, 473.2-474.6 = -0.057 mag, 10.4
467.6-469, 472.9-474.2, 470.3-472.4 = 0.013 mag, 10.5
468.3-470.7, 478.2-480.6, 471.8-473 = -0.059 mag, 10.4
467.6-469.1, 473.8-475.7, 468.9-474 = 0.026 mag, 10.6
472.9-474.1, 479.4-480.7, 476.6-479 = -0.090 mag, 10.8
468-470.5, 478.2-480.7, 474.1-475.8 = -0.022 mag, 10.7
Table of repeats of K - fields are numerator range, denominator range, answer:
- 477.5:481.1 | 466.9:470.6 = 1.15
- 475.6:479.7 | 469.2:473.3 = 1.12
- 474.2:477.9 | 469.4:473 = 1.08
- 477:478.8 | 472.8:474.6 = 1.08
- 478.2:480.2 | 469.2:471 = 1.12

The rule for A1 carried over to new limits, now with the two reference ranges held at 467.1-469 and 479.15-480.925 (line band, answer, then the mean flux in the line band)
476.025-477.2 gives 0.05 nm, 10.6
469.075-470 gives 0.05 nm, 9.86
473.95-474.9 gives -0.03 nm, 11.2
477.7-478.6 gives -0.01 nm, 11.5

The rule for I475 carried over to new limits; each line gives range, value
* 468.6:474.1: 10.4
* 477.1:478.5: 12.1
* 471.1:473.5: 10.6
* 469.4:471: 9.92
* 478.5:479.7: 11.7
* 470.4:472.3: 10.3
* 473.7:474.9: 11.1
